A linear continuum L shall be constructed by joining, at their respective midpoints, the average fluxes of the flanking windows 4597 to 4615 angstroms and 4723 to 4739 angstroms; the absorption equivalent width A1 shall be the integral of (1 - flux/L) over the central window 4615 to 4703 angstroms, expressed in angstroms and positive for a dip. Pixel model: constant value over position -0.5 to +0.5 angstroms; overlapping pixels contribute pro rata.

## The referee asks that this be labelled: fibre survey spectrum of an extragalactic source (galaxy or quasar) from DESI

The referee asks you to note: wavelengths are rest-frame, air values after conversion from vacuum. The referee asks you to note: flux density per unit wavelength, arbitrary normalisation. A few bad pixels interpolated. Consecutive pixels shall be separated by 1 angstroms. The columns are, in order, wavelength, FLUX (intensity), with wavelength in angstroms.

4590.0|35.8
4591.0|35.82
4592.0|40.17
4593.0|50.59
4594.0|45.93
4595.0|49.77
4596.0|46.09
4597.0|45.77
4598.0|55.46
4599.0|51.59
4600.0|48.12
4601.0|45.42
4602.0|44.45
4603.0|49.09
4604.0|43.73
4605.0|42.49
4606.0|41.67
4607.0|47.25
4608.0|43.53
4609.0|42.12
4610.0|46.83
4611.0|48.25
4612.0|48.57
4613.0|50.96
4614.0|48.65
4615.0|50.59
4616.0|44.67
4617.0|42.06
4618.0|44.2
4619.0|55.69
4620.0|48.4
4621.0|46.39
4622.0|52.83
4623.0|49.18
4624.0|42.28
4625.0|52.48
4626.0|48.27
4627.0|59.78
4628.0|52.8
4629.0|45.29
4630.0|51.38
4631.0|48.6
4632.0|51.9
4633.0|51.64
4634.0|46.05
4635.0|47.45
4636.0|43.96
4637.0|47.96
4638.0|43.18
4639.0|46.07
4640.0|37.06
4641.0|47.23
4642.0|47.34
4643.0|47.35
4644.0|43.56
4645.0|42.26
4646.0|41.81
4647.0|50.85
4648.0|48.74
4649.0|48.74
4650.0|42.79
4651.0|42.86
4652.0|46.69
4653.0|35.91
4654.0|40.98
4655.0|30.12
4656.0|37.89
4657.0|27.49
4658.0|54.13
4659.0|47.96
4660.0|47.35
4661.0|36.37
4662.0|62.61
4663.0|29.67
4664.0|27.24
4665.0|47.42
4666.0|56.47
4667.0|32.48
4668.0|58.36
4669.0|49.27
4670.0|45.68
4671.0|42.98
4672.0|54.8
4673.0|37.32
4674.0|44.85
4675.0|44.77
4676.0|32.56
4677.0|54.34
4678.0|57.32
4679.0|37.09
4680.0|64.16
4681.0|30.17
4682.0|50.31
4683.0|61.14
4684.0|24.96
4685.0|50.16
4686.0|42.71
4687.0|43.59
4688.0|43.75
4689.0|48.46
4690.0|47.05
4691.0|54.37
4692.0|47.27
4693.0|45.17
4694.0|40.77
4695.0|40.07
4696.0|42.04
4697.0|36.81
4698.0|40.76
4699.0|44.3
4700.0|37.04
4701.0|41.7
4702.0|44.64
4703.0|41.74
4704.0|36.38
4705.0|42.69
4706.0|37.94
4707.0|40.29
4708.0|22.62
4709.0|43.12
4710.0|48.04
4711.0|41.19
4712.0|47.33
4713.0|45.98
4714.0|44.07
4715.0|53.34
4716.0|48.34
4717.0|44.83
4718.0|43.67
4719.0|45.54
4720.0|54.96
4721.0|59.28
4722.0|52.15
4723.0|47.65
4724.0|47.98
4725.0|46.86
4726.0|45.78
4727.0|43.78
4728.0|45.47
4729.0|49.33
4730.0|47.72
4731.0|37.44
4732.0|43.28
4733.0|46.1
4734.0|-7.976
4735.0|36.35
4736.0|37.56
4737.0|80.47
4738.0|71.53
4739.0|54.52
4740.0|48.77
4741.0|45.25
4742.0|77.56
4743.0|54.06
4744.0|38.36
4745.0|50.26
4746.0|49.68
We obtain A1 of 1.71 angstroms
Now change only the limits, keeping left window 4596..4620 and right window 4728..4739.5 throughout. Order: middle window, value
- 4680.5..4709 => 2.2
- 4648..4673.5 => 1.5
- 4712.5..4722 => -0.8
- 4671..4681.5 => 0.1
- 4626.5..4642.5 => -0.5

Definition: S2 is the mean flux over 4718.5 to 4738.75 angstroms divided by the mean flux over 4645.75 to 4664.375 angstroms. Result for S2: 1.11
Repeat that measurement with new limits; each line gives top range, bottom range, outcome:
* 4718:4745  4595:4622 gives 1.02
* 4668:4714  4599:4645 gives 0.93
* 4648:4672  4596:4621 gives 0.92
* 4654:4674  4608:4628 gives 0.90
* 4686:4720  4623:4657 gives 0.95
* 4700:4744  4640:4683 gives 1.03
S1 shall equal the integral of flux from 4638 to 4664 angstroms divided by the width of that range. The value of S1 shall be 43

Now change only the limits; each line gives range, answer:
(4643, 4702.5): 44.1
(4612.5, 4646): 47.7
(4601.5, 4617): 46.1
